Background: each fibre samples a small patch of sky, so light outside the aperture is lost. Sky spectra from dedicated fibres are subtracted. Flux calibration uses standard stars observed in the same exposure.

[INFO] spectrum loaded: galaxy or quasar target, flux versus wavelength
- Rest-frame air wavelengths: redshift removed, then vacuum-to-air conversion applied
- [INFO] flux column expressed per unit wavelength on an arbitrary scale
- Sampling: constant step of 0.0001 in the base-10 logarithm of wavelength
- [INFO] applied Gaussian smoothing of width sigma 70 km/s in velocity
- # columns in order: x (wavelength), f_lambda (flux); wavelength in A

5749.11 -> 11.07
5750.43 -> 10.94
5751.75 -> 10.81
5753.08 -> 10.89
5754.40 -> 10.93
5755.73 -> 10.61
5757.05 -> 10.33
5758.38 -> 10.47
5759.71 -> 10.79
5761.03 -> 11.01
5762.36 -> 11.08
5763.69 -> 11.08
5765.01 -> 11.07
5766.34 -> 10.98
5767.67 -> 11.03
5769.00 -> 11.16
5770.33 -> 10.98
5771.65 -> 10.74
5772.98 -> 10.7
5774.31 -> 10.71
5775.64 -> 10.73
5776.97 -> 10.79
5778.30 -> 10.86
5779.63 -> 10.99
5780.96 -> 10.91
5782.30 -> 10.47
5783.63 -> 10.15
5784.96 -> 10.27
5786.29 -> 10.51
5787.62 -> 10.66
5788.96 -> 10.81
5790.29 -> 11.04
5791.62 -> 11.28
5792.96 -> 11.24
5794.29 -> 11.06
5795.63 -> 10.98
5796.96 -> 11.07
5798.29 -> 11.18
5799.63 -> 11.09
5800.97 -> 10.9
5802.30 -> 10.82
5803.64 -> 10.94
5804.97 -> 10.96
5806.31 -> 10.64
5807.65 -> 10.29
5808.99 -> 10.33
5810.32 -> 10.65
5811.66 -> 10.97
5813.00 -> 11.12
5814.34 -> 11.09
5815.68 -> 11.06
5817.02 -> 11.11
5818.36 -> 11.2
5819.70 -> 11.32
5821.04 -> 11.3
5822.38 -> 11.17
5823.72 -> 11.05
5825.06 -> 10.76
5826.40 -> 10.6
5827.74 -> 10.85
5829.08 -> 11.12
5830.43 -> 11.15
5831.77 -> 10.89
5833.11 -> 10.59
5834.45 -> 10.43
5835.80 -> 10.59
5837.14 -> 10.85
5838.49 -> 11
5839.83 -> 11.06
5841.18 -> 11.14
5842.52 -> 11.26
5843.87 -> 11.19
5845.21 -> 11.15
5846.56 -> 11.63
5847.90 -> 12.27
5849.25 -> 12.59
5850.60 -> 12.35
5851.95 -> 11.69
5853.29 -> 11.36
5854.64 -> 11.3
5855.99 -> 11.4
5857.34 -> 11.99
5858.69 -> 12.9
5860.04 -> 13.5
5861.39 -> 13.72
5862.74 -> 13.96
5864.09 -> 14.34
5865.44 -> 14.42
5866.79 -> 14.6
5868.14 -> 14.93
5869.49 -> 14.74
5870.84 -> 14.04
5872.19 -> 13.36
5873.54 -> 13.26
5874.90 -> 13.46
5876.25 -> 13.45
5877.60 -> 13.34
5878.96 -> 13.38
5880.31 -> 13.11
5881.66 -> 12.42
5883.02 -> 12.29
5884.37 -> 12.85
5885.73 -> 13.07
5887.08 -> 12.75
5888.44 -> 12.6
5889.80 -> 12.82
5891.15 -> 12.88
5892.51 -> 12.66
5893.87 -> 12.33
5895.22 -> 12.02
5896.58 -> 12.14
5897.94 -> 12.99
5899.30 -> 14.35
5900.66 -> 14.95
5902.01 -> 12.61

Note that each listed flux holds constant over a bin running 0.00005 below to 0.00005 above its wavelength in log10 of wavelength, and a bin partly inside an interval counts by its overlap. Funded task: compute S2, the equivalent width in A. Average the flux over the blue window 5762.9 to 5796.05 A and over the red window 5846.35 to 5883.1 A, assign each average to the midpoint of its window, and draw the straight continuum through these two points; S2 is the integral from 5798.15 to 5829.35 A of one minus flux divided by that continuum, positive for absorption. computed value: 2.2 A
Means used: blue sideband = 10.8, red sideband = 13.1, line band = 10.9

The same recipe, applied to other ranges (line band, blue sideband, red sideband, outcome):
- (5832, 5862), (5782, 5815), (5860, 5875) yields 3.4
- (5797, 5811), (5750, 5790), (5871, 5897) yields 0.8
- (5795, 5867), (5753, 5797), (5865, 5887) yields 5.1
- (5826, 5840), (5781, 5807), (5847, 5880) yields 1.5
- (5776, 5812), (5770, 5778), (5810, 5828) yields 0.3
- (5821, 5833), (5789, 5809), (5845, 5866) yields 0.8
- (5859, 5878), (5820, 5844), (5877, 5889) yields -2.5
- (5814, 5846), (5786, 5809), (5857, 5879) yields 3.2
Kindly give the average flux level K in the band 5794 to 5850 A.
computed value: 11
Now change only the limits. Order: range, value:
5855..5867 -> 13.3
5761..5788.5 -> 10.8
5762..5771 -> 11.1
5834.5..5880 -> 12.6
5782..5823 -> 10.9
